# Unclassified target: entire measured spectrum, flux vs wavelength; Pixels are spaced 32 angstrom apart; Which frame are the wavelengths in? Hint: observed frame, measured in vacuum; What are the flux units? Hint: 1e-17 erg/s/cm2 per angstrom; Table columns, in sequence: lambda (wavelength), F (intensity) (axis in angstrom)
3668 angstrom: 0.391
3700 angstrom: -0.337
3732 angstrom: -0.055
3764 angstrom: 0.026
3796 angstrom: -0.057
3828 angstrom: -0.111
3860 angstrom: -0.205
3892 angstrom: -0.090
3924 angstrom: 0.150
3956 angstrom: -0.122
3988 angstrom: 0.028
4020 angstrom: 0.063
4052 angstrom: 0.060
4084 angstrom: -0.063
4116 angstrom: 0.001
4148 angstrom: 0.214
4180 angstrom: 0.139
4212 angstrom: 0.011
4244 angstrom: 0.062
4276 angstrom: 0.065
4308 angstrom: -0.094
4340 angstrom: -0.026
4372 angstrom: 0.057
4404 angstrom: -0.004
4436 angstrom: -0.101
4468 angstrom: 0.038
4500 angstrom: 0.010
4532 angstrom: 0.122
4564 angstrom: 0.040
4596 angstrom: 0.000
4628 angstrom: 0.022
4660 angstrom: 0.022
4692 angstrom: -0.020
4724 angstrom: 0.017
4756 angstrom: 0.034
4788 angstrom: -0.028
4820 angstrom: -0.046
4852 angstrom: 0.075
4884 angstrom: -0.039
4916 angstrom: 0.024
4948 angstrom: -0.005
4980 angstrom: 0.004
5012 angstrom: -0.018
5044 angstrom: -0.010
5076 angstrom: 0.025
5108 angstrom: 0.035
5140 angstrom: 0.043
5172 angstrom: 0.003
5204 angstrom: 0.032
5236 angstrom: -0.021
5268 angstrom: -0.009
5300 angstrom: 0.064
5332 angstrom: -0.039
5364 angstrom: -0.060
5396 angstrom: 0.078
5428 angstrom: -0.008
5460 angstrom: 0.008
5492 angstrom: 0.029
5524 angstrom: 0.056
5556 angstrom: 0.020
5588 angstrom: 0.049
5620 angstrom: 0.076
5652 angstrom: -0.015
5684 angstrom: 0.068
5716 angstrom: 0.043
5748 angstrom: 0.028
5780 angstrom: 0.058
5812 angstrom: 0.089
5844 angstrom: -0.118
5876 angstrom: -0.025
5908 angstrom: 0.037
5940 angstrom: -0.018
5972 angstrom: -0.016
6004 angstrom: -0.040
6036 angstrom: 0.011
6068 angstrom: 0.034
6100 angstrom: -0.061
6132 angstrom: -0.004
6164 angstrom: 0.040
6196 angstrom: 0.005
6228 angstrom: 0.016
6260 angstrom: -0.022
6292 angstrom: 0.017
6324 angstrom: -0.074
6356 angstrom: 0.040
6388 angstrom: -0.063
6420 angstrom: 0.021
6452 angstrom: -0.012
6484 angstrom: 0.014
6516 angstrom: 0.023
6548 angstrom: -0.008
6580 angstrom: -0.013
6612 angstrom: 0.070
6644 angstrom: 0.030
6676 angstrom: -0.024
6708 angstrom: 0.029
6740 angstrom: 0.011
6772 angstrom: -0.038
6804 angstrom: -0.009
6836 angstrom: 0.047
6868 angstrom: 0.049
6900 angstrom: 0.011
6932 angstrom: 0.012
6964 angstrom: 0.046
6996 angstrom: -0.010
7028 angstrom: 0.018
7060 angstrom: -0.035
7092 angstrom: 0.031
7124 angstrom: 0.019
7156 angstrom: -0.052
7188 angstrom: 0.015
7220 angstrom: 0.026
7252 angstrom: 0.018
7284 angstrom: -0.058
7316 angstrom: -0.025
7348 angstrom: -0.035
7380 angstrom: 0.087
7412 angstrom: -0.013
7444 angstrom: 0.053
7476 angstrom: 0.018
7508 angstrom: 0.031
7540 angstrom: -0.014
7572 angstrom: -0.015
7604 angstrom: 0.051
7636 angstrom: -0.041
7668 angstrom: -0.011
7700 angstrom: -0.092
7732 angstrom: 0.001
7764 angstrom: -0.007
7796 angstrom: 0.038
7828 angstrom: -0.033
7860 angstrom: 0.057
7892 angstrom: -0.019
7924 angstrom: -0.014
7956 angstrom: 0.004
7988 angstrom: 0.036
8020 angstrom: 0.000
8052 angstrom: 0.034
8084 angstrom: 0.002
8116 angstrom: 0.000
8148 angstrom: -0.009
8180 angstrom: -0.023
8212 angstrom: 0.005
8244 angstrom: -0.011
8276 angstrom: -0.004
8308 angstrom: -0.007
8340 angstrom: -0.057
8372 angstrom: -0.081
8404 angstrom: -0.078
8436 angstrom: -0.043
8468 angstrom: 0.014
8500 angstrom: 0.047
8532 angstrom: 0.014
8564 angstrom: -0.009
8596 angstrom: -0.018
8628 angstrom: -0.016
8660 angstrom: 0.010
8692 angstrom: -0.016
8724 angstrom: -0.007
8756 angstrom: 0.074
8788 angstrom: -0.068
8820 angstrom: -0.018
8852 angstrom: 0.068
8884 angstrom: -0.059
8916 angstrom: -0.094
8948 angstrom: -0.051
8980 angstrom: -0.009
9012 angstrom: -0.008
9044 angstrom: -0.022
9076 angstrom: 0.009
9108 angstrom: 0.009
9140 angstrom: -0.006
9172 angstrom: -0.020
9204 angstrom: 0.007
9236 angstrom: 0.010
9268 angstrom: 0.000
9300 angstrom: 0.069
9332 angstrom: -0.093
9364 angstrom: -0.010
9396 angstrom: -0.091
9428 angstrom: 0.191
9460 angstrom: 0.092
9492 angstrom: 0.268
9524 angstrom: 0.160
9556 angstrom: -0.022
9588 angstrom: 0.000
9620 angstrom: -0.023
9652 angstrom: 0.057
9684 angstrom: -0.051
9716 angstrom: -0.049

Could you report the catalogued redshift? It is 0.10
